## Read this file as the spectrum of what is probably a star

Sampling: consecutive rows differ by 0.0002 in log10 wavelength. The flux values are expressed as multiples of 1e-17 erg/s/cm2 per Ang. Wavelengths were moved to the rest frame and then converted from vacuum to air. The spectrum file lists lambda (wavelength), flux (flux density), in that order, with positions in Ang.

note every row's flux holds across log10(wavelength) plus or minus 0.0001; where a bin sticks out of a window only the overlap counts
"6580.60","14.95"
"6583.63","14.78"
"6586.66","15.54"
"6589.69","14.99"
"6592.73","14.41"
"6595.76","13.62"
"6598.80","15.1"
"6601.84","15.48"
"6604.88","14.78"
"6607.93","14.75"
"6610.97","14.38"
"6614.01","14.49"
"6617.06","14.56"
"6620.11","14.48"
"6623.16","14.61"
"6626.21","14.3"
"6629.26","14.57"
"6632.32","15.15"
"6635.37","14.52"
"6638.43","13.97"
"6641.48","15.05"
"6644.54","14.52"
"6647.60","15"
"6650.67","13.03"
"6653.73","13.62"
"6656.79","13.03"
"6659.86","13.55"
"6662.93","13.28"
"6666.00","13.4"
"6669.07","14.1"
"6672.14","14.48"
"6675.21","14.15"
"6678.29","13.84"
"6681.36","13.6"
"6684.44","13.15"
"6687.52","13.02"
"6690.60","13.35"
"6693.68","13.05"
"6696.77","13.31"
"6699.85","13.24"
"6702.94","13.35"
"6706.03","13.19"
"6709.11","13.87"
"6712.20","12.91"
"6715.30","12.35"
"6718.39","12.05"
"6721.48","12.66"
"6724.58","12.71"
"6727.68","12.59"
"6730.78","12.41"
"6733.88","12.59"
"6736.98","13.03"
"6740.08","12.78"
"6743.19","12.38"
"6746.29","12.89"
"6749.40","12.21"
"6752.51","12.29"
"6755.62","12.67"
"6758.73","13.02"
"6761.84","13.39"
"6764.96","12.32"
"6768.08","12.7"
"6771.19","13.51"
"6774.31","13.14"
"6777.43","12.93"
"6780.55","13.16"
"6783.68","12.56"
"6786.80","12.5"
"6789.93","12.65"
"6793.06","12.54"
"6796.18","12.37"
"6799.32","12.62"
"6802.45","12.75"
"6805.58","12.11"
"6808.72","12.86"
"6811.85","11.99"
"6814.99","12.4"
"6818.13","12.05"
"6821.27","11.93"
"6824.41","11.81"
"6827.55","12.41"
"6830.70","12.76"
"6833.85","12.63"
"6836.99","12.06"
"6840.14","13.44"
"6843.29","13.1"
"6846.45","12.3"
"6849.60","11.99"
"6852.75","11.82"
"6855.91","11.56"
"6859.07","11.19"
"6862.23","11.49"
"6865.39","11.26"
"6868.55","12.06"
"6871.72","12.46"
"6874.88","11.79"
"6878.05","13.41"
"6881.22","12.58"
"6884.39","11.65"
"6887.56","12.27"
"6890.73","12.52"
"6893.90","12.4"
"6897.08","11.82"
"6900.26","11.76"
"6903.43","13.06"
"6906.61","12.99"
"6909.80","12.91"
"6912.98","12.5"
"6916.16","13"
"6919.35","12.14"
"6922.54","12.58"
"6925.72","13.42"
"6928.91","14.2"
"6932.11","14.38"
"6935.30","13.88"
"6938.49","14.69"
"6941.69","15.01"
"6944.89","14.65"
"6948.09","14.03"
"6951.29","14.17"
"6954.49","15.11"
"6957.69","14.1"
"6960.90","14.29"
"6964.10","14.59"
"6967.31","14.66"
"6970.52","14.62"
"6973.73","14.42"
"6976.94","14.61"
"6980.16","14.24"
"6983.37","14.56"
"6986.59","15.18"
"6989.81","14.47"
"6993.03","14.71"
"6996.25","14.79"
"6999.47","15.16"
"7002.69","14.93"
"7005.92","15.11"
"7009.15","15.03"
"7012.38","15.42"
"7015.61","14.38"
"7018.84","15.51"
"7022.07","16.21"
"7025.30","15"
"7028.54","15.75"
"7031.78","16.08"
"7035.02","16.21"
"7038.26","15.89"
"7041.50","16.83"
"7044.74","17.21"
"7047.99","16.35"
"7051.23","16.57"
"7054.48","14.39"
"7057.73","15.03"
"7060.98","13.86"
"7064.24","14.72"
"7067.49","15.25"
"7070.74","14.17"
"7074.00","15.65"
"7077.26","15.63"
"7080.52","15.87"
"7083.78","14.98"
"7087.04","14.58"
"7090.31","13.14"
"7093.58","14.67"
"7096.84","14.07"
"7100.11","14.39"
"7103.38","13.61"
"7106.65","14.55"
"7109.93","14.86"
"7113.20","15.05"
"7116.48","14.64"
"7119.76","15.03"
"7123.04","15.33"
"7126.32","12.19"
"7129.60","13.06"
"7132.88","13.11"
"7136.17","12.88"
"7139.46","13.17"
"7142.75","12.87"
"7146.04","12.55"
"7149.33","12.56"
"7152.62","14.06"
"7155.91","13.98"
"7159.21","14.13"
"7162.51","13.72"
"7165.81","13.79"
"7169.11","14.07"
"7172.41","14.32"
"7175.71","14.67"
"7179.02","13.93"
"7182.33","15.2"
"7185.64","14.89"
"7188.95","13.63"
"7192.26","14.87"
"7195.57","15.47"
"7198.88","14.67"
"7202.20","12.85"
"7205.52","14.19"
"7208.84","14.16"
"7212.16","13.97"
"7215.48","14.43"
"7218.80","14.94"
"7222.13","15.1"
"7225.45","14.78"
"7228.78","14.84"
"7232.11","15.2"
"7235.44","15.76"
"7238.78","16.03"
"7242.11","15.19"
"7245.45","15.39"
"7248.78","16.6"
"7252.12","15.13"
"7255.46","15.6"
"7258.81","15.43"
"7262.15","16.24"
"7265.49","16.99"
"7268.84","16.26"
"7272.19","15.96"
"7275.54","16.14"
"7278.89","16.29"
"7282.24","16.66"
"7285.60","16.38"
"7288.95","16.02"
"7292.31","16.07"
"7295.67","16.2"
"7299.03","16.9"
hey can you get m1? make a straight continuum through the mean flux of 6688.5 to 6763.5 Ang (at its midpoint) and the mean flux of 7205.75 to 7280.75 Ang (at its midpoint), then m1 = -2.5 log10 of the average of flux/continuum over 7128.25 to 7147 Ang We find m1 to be 0.15 mag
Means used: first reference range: 12.8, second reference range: 15.5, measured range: 12.9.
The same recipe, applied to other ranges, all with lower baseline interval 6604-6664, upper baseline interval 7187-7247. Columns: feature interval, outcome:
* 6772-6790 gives 0.12 mag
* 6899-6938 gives 0.11 mag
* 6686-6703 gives 0.09 mag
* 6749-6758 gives 0.15 mag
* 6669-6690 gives 0.05 mag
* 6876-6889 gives 0.16 mag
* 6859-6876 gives 0.23 mag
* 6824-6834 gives 0.16 mag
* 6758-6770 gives 0.12 mag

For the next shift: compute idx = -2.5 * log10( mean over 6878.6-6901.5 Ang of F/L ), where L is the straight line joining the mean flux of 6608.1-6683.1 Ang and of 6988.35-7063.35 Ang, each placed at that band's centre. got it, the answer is 0.22 mag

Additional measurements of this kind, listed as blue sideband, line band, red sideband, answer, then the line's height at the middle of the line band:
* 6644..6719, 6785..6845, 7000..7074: 0.14 mag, 14.2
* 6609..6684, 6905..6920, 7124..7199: 0.10 mag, 14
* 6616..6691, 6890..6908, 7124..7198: 0.12 mag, 13.9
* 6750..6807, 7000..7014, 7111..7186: -0.13 mag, 13.4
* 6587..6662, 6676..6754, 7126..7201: 0.11 mag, 14.3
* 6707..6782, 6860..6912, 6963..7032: 0.14 mag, 14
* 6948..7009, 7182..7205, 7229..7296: 0.08 mag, 15.6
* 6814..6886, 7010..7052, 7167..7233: -0.19 mag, 13.4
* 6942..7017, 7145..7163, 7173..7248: 0.09 mag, 14.7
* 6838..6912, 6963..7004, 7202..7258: -0.12 mag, 13.1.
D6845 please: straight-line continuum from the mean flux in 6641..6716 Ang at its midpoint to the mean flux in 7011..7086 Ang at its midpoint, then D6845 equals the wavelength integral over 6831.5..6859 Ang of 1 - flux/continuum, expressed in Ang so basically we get 4.1 Ang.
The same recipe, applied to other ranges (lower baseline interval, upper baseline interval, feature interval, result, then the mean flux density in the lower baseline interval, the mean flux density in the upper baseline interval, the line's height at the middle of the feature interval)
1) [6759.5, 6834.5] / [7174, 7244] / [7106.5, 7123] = -0.8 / 12.6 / 14.7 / 14.2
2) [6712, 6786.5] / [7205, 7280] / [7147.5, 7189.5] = 2.6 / 12.7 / 15.4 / 15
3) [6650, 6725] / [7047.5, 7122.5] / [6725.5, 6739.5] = 0.8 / 13.3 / 14.8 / 13.5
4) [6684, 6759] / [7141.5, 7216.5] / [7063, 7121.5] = -3.8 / 12.8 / 14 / 13.8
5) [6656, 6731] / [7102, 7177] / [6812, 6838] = 2.3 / 13.2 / 13.8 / 13.4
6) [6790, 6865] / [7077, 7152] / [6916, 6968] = -4.5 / 12.3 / 14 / 13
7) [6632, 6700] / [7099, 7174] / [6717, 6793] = 6.0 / 13.8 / 13.8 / 13.8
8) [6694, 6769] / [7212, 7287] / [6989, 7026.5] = -2.0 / 12.8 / 15.7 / 14.3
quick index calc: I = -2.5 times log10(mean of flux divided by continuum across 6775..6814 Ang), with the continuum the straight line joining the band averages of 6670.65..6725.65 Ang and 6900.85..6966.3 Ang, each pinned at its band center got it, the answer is 0.07 mag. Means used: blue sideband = 13.2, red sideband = 13.8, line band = 12.6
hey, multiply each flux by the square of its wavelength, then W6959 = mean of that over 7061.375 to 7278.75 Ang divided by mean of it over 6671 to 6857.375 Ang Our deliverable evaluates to 1.3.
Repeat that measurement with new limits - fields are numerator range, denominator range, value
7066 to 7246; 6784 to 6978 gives 1.20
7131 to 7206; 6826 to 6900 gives 1.24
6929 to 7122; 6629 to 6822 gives 1.24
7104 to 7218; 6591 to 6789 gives 1.19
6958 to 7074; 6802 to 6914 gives 1.29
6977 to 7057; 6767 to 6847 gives 1.30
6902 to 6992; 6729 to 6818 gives 1.17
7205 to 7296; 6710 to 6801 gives 1.41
